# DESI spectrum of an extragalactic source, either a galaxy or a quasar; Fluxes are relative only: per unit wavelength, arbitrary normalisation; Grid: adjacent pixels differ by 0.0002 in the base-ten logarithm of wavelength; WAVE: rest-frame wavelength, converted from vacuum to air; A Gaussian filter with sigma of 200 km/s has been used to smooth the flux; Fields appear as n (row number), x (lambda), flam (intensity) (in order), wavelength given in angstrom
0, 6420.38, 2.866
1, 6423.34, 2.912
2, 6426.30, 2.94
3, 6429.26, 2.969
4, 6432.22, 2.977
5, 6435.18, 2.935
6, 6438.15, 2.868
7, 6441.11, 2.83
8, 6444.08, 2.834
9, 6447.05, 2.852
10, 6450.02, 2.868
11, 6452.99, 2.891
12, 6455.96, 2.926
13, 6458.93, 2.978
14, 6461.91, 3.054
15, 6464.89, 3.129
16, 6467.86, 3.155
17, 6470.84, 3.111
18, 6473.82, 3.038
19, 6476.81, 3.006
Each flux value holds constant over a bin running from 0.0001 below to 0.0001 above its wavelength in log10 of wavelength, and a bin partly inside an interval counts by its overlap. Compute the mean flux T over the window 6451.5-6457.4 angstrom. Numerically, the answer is 2.91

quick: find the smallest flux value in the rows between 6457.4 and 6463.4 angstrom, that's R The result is 2.978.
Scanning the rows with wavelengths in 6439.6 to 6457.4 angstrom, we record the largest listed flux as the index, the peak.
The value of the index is 2.926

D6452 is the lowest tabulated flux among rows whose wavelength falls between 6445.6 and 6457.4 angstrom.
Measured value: 2.852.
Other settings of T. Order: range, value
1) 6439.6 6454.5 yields 2.86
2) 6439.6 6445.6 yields 2.83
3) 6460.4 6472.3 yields 3.11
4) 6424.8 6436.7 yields 2.95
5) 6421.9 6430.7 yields 2.94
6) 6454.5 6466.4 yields 3.02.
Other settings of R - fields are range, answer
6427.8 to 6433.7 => 2.969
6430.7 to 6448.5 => 2.83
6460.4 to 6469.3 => 3.054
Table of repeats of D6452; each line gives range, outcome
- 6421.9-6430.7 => 2.912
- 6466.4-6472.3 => 3.111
